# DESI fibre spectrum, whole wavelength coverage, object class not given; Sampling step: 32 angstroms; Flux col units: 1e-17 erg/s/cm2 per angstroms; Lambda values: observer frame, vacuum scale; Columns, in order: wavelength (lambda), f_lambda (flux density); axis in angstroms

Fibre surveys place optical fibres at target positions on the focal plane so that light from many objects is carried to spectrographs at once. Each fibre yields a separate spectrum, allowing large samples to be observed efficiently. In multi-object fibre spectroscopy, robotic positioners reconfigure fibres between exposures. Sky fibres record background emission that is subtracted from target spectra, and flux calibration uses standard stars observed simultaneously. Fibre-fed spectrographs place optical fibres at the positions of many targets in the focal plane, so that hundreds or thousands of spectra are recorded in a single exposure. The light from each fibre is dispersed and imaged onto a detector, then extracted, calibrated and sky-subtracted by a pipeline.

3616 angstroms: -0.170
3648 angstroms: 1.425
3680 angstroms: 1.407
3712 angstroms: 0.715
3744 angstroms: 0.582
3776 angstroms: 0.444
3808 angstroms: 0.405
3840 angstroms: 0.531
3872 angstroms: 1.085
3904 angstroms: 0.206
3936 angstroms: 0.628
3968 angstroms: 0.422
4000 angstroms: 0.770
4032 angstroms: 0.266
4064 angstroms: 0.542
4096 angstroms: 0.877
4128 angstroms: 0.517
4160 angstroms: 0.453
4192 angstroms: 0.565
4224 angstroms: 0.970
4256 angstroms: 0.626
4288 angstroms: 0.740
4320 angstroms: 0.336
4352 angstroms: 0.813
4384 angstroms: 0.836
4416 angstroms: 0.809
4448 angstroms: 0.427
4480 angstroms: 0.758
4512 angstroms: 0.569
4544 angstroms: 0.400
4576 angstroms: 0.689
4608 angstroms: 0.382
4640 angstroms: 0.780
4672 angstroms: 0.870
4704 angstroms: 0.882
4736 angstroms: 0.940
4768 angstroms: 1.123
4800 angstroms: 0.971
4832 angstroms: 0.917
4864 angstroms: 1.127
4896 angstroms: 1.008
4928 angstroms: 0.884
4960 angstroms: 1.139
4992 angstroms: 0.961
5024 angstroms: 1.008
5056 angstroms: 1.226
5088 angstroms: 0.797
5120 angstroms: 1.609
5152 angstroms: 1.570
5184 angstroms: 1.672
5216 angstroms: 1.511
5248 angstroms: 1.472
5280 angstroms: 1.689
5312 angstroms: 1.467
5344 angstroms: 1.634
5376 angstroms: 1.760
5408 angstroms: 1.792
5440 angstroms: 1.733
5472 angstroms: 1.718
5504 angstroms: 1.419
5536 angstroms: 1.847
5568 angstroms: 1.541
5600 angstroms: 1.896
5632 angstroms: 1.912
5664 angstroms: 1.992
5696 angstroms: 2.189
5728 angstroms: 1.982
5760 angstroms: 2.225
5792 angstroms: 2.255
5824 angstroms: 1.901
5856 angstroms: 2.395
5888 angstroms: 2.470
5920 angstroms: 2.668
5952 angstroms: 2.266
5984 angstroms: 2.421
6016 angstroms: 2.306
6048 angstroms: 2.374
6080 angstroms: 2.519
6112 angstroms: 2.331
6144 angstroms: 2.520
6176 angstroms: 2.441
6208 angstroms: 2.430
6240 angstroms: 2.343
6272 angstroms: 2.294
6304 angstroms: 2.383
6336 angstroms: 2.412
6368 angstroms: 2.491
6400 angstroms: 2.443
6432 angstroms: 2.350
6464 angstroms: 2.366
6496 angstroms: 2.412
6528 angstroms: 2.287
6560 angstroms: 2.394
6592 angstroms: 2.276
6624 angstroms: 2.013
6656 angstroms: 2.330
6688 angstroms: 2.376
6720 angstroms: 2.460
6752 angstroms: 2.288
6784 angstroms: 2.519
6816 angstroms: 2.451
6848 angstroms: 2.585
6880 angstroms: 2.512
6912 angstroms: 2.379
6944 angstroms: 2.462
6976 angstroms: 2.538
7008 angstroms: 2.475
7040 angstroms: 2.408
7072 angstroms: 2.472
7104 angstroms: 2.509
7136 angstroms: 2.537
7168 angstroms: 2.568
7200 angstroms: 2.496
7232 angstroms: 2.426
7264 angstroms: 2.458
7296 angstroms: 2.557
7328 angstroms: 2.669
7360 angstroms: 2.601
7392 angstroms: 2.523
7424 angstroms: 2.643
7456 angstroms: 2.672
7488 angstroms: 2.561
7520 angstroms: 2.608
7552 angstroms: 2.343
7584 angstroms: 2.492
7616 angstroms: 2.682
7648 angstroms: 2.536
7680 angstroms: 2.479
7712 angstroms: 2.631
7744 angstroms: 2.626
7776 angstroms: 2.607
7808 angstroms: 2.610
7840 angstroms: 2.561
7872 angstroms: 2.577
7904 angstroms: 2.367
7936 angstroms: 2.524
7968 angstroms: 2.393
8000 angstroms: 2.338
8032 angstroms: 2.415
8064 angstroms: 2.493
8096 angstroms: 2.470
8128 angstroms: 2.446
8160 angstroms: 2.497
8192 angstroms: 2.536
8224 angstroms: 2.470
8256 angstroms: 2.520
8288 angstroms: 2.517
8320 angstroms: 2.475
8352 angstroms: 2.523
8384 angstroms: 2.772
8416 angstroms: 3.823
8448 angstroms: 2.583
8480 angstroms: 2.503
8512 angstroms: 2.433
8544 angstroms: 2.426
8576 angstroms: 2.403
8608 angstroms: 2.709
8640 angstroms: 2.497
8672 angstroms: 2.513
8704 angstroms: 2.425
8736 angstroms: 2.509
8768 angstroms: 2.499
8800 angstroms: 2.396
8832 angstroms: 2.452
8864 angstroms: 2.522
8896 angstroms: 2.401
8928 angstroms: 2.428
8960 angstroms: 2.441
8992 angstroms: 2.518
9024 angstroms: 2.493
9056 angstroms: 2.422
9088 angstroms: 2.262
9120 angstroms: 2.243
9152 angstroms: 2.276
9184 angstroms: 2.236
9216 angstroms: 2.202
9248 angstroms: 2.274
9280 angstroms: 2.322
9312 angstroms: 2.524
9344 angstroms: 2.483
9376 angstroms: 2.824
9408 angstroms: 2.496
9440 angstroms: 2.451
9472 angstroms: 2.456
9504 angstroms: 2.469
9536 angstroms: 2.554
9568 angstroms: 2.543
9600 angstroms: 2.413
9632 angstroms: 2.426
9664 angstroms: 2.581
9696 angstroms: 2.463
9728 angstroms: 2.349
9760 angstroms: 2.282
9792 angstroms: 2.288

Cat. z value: 0.28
